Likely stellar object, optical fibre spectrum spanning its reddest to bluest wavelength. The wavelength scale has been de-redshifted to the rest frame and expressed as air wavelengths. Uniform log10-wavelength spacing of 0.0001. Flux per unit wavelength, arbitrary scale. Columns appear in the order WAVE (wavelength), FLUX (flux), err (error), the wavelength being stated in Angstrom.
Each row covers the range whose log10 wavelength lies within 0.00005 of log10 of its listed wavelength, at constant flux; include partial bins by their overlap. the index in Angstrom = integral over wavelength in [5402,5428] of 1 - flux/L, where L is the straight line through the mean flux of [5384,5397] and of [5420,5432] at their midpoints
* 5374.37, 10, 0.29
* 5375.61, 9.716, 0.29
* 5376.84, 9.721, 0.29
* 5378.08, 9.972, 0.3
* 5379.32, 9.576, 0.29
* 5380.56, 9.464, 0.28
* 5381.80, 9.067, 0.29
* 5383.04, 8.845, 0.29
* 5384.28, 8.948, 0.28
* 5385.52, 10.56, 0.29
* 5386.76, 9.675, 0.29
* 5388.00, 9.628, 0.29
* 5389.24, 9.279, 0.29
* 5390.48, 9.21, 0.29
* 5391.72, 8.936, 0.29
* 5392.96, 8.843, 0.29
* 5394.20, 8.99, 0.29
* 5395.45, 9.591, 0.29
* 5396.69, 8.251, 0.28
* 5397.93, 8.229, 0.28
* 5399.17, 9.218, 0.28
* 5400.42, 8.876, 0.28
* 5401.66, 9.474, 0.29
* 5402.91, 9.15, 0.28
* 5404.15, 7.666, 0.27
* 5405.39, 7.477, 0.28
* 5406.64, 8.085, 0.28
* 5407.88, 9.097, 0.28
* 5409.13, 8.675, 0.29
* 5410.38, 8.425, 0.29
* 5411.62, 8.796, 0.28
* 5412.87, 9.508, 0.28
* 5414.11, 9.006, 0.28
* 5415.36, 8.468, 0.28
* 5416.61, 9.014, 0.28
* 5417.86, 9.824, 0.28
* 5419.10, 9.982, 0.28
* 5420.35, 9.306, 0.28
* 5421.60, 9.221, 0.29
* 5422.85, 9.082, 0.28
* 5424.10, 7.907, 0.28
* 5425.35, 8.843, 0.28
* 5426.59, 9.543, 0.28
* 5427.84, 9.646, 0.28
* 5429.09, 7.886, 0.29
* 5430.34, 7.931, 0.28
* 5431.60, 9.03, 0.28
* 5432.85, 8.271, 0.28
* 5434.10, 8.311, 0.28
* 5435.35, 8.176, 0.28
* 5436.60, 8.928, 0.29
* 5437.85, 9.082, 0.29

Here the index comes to 0.2 Angstrom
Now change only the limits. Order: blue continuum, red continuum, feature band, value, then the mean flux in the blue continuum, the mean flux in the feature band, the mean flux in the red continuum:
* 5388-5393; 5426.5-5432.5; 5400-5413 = 0.52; 9.17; 8.62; 8.7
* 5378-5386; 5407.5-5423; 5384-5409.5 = 0.94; 9.43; 8.95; 9.11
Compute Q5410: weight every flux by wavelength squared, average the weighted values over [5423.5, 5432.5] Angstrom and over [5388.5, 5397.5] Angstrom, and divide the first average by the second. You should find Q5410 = 1.0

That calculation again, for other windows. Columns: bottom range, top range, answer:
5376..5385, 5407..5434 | 0.96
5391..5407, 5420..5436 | 1.01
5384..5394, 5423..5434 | 0.93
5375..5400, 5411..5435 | 0.97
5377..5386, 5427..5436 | 0.91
